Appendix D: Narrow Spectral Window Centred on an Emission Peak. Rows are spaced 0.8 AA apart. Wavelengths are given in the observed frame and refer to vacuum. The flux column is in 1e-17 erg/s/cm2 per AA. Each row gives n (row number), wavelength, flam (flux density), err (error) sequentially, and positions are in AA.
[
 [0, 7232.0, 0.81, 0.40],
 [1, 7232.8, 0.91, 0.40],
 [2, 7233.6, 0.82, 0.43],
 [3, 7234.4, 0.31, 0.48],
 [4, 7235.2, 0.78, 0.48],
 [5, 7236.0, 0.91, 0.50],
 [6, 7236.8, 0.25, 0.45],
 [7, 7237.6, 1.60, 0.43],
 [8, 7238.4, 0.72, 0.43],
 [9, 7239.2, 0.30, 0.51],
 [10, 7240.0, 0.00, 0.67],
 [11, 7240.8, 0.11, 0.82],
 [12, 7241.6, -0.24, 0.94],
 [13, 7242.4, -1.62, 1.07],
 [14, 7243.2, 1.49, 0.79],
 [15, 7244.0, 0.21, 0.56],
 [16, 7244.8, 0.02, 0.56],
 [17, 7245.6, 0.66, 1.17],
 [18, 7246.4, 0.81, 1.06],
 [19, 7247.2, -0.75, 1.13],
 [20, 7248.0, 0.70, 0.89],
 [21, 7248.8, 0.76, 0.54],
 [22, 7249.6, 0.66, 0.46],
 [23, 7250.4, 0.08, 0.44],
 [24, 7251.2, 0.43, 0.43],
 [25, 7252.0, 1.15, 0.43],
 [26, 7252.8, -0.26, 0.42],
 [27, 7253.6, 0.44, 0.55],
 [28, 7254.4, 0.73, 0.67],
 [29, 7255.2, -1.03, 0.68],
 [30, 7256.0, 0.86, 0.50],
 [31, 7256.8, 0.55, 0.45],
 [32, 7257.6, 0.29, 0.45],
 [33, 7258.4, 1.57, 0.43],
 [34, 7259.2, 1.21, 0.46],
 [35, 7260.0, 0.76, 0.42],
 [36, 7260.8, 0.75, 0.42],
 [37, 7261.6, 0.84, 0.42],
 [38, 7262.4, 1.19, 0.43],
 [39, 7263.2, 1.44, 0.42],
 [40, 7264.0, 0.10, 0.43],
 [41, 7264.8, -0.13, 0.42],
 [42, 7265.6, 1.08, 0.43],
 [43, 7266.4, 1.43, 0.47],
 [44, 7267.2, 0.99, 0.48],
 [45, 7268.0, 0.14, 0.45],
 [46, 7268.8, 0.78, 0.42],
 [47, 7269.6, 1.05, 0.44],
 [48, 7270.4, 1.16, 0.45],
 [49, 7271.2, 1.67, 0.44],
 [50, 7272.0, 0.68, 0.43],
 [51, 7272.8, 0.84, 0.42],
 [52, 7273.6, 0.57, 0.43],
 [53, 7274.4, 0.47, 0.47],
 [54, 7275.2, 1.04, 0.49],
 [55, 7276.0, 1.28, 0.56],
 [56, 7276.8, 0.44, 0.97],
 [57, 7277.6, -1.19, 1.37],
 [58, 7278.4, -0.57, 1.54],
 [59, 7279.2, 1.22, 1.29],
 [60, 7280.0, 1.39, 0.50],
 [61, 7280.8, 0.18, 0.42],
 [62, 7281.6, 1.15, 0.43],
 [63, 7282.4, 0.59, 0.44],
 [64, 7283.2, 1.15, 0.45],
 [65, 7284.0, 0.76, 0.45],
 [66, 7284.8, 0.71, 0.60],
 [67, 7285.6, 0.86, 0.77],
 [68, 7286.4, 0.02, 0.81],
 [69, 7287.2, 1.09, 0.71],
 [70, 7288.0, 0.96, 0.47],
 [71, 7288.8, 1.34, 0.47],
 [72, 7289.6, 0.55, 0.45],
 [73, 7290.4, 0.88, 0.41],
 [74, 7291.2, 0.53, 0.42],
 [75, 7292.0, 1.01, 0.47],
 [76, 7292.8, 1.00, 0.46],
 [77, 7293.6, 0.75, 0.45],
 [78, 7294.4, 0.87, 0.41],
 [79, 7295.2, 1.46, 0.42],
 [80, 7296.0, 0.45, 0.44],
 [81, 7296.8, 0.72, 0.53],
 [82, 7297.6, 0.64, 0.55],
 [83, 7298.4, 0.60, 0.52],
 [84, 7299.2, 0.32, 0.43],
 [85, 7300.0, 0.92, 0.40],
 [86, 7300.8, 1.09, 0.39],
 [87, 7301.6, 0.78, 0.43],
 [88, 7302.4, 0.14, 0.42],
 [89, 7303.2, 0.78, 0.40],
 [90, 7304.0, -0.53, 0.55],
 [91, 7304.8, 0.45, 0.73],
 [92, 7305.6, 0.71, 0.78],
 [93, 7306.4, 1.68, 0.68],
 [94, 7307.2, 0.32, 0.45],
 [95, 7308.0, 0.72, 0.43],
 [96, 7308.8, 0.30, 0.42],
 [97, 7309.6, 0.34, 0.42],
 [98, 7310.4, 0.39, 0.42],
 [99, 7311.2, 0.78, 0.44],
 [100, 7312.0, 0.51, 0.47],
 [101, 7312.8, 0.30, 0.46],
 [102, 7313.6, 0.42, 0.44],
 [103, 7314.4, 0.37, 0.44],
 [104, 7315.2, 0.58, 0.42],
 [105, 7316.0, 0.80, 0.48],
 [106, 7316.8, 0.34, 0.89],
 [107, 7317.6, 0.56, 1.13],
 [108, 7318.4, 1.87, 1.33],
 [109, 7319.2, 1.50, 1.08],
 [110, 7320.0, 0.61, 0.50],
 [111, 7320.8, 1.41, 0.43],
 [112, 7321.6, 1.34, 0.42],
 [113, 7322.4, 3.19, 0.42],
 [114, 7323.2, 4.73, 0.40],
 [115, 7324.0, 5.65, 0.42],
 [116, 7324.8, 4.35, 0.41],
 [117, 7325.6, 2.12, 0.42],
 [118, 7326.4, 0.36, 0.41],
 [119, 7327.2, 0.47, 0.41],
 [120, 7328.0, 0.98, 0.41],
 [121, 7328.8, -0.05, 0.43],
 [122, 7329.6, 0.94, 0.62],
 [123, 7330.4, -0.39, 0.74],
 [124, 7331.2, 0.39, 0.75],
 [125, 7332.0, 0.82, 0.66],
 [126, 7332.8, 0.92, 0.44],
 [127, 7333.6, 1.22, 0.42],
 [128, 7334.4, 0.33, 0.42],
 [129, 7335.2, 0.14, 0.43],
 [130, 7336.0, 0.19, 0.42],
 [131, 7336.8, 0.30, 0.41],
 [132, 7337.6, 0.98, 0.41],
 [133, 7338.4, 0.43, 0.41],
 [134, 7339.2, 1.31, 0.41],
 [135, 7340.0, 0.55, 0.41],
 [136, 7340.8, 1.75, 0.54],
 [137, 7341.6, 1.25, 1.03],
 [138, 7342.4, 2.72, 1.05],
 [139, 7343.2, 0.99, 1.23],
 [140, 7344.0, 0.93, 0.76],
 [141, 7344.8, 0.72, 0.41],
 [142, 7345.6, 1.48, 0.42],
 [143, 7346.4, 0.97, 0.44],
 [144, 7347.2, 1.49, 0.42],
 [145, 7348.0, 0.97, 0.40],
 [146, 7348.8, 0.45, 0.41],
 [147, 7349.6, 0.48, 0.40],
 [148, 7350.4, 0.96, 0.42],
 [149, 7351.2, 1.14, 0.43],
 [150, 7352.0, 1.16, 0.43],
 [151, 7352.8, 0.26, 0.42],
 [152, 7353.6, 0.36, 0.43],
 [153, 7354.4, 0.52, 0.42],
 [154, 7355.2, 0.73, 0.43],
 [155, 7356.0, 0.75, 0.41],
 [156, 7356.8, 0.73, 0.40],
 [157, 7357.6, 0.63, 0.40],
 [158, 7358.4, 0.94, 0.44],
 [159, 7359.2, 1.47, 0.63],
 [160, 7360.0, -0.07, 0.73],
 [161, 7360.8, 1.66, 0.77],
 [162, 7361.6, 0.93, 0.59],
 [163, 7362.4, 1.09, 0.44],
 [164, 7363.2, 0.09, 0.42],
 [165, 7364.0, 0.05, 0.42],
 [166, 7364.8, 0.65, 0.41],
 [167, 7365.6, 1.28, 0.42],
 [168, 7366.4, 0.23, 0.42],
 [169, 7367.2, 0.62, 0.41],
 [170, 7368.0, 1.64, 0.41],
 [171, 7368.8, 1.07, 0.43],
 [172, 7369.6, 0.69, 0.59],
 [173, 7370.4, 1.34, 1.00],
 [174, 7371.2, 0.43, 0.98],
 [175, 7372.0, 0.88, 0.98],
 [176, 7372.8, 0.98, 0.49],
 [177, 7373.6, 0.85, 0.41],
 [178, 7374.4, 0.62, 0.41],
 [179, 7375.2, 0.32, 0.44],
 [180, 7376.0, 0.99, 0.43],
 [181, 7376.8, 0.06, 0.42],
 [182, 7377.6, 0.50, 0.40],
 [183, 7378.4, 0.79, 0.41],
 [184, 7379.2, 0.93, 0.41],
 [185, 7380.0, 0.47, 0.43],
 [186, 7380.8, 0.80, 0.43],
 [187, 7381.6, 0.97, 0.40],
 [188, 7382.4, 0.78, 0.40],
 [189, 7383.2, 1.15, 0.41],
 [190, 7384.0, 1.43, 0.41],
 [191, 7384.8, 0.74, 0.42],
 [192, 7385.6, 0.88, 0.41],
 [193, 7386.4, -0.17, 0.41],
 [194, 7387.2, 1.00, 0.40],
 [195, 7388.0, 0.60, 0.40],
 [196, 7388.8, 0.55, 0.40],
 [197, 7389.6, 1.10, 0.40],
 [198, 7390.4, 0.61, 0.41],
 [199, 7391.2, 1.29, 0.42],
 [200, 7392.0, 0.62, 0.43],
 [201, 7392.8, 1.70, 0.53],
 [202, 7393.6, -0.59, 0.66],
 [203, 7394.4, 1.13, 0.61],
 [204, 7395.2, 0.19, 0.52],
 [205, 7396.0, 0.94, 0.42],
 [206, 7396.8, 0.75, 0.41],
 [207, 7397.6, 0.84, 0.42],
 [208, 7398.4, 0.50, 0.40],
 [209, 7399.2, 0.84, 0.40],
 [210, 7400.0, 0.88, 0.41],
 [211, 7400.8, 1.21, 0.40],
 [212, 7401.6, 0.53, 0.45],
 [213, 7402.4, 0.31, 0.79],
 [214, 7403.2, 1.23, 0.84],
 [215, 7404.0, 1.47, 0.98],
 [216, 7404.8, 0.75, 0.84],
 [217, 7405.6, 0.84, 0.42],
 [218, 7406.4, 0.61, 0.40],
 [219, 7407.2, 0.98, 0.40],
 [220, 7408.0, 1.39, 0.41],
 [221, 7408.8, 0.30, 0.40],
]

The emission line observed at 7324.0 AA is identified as H-alpha 6563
